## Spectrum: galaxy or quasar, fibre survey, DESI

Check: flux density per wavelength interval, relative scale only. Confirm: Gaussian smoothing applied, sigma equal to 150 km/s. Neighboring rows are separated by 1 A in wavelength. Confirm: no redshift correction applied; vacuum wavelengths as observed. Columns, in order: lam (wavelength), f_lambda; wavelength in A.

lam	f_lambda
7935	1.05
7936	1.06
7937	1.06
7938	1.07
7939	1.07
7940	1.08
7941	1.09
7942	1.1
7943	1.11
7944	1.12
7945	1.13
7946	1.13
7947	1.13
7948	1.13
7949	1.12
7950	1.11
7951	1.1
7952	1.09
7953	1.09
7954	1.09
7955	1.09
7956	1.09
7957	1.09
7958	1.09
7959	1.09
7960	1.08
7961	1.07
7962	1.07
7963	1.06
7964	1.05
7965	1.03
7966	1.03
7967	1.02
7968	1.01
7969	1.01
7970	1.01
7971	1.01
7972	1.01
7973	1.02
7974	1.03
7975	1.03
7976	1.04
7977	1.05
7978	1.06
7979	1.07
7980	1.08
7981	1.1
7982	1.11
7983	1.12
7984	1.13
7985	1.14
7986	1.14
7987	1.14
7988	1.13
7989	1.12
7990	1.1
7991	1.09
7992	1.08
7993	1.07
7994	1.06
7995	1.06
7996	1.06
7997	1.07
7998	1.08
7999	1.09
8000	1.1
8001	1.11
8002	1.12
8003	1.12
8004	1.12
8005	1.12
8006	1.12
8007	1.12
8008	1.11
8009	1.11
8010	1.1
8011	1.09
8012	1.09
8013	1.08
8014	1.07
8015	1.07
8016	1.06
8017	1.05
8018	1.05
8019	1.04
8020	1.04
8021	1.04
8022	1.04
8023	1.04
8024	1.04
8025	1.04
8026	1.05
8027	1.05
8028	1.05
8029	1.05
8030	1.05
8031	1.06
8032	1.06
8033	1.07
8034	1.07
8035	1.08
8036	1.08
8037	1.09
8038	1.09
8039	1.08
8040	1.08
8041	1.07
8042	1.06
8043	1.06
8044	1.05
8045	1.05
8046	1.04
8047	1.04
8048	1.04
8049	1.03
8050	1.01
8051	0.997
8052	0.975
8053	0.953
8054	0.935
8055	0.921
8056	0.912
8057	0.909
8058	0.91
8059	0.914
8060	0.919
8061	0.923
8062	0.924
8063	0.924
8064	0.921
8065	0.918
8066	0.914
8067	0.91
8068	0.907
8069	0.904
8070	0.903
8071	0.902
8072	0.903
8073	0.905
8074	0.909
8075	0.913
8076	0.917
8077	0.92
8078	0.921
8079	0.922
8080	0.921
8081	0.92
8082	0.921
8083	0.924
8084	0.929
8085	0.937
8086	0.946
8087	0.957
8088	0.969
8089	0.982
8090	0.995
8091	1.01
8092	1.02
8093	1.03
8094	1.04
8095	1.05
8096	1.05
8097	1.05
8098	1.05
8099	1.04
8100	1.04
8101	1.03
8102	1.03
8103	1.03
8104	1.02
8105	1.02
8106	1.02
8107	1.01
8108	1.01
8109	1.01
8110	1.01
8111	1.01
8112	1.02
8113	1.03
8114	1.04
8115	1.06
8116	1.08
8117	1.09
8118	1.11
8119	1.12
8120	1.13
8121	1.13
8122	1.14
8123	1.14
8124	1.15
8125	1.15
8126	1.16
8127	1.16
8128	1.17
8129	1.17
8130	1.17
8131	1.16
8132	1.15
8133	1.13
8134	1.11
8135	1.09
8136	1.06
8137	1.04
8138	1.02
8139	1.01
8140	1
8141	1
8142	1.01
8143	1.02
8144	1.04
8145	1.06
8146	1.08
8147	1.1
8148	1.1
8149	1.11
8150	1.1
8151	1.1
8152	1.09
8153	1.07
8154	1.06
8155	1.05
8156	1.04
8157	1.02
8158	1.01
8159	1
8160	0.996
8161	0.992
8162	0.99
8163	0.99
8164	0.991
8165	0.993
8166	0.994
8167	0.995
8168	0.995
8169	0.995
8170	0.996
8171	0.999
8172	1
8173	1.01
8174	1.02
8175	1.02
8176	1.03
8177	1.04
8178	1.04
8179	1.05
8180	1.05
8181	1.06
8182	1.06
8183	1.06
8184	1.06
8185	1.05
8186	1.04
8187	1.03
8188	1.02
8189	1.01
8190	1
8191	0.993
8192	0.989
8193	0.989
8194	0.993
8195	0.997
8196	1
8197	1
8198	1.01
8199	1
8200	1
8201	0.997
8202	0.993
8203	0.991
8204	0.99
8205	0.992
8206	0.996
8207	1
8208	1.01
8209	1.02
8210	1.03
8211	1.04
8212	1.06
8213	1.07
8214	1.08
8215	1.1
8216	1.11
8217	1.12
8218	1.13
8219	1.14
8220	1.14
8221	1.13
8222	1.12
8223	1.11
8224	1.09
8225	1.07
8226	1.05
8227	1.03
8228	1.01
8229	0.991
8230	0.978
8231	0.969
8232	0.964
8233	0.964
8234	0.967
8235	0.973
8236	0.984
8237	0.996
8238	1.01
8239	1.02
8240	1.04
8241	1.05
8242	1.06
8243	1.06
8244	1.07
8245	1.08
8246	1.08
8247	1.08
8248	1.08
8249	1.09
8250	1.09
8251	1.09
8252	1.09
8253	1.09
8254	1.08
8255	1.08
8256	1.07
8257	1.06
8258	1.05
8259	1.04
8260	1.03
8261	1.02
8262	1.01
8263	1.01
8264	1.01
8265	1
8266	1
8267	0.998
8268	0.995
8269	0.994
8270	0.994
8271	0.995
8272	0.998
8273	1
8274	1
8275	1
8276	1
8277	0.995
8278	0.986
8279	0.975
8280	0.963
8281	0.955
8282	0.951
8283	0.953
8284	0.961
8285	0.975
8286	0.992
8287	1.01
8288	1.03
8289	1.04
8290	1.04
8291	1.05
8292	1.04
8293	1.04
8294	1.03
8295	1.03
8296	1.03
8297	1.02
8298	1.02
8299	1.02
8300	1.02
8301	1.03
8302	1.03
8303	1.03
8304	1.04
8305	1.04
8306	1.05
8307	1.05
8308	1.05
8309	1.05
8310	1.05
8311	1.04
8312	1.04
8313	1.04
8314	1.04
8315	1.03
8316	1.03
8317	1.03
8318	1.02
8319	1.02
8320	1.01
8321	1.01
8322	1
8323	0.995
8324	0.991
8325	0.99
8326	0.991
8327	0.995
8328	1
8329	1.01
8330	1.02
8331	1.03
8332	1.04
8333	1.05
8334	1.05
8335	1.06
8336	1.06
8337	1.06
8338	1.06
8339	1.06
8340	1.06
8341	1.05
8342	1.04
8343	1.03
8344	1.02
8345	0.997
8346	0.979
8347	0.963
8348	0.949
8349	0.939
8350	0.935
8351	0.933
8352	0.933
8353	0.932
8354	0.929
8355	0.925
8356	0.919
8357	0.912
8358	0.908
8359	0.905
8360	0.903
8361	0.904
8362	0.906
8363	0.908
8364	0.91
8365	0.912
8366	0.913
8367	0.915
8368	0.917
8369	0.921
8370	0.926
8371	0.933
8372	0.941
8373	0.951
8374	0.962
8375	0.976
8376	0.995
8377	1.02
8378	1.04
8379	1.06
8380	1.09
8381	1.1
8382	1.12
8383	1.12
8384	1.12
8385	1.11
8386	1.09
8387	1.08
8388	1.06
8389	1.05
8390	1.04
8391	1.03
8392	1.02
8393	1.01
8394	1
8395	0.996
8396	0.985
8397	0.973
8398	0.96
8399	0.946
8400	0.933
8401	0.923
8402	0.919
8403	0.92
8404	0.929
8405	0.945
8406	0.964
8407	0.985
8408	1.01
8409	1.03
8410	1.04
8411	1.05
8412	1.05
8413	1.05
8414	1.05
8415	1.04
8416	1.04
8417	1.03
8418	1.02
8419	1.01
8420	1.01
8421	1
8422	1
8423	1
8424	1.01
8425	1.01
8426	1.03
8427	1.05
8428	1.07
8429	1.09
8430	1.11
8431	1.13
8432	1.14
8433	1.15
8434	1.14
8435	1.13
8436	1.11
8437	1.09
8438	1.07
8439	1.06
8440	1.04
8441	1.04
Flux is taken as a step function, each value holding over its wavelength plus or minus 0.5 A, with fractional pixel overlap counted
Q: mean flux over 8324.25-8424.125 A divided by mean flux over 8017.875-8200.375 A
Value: 0.97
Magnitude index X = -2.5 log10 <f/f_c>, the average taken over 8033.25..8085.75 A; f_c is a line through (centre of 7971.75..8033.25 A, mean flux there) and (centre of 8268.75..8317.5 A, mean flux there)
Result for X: 0.11 mag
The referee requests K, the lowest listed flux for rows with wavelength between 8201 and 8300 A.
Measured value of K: 0.951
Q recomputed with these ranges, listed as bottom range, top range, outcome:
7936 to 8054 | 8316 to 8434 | 0.94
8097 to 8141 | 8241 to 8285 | 0.95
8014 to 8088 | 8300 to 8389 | 1.01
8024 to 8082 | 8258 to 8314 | 1.03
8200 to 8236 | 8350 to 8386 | 0.93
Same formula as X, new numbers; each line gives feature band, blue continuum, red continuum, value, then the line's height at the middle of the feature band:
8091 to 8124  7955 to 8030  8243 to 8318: 0.002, 1.05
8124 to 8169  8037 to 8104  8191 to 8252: -0.059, 1.01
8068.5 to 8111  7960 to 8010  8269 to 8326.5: 0.085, 1.06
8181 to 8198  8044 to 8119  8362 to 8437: -0.030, 0.992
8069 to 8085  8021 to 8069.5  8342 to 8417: 0.099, 1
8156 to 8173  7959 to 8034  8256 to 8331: 0.043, 1.04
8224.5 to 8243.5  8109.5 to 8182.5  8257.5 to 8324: 0.024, 1.03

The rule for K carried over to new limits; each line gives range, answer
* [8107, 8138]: 1.01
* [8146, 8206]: 0.989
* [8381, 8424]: 0.919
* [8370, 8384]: 0.926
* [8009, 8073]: 0.902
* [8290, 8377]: 0.903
